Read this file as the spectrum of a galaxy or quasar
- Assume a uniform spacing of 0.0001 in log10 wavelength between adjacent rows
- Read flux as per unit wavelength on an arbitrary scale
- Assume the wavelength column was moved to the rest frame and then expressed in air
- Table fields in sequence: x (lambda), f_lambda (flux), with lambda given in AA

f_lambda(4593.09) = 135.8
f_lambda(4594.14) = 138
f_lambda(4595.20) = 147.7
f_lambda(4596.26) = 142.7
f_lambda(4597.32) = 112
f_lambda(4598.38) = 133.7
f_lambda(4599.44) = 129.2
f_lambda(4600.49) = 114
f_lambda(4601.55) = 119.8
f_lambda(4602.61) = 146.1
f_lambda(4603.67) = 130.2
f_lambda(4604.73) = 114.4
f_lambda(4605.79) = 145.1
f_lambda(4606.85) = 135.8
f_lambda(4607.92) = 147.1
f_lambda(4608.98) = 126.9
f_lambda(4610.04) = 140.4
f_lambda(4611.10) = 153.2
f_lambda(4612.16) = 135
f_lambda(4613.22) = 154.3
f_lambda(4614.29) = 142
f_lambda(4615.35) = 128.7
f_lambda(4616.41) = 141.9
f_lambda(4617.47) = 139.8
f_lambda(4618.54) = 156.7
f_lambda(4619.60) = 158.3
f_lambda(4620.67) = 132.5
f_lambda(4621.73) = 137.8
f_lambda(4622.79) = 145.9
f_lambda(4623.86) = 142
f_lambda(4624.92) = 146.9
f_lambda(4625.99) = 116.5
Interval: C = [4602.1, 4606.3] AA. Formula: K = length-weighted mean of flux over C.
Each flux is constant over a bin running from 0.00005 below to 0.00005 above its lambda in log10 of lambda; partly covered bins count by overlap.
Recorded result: 134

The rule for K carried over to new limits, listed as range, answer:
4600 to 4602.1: 117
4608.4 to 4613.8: 142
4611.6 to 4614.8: 144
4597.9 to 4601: 126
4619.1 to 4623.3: 144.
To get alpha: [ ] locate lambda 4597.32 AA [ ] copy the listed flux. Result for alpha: 112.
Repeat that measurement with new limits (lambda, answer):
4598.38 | 133.7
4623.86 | 142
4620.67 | 132.5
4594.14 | 138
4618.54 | 156.7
